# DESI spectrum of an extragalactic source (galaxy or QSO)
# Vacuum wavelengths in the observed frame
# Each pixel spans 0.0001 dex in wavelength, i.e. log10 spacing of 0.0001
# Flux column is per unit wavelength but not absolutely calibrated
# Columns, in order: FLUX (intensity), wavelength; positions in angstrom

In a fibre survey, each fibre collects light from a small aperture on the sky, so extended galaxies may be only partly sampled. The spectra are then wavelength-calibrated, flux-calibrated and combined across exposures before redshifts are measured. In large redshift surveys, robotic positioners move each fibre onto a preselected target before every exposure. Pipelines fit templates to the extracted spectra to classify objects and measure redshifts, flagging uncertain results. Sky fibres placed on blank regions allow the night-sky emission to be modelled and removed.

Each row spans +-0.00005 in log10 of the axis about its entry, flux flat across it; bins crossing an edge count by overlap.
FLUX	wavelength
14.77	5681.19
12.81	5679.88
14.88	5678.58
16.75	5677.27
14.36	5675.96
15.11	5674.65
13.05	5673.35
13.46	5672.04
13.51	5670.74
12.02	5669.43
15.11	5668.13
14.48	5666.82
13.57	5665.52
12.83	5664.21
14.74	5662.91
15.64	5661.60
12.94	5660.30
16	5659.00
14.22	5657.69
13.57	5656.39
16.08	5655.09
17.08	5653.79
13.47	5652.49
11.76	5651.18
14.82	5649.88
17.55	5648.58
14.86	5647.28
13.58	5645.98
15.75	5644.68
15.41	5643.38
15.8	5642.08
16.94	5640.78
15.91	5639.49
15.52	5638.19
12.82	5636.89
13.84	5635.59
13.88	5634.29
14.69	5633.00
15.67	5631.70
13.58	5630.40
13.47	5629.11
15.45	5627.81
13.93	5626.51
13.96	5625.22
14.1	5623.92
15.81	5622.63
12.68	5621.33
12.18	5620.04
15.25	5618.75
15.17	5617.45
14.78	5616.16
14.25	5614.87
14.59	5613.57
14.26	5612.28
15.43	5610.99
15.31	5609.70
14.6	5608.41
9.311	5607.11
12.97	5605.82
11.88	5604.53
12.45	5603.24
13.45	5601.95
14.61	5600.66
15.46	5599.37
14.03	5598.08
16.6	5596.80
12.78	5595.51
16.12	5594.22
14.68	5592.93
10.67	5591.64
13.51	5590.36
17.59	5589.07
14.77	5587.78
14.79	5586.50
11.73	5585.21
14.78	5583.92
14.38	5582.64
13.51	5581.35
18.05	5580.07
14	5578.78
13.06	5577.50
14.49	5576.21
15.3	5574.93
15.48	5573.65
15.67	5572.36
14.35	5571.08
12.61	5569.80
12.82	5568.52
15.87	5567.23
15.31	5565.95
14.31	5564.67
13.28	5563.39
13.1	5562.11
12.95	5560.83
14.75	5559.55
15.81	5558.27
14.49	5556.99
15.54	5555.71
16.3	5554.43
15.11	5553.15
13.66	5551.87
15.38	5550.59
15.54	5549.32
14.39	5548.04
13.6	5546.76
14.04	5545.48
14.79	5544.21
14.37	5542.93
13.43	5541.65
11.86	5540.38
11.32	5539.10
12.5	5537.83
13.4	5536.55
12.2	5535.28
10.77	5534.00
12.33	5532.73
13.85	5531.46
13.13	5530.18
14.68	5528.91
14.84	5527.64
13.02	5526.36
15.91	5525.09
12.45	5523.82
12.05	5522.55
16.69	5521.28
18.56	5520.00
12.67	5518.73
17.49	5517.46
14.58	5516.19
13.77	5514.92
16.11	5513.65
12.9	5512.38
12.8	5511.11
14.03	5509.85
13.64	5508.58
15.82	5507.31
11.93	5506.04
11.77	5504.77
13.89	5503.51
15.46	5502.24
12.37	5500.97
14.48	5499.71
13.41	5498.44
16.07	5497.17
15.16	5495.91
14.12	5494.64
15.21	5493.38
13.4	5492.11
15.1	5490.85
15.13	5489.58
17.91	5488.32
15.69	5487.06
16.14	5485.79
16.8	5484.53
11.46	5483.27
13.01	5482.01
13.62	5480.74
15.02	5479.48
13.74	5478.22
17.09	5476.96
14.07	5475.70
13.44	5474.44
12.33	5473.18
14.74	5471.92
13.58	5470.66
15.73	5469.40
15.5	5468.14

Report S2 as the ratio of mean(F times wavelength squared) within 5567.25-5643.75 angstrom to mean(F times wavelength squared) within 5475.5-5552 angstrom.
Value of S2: 1.05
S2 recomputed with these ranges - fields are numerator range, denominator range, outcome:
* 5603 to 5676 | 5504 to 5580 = 1.05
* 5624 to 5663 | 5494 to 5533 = 1.09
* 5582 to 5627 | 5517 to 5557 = 1.03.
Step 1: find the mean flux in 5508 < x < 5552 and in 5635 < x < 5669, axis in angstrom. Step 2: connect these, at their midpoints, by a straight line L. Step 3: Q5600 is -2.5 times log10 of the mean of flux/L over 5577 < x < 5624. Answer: 0.02 mag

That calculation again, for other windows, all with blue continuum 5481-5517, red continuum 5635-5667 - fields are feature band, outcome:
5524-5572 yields 0.043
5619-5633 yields 0.042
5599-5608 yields 0.144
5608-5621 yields 0.010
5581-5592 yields 0.040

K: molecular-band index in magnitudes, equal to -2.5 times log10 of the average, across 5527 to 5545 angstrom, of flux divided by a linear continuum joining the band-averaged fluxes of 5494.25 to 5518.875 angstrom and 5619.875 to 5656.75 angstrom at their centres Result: 0.091 mag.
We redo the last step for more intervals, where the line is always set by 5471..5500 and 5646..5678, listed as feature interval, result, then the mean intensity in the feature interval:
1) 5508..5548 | 0.06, 13.8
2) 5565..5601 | 0.00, 14.5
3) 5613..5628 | 0.01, 14.3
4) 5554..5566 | 0.00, 14.5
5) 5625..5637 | 0.02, 14.2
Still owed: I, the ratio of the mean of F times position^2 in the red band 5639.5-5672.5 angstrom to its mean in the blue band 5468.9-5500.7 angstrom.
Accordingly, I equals 1.1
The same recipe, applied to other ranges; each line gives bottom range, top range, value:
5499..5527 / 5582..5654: 1.05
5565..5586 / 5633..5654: 1.05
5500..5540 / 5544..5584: 1.08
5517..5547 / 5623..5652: 1.11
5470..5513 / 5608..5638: 1.05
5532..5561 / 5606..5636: 1.05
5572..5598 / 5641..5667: 1.04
